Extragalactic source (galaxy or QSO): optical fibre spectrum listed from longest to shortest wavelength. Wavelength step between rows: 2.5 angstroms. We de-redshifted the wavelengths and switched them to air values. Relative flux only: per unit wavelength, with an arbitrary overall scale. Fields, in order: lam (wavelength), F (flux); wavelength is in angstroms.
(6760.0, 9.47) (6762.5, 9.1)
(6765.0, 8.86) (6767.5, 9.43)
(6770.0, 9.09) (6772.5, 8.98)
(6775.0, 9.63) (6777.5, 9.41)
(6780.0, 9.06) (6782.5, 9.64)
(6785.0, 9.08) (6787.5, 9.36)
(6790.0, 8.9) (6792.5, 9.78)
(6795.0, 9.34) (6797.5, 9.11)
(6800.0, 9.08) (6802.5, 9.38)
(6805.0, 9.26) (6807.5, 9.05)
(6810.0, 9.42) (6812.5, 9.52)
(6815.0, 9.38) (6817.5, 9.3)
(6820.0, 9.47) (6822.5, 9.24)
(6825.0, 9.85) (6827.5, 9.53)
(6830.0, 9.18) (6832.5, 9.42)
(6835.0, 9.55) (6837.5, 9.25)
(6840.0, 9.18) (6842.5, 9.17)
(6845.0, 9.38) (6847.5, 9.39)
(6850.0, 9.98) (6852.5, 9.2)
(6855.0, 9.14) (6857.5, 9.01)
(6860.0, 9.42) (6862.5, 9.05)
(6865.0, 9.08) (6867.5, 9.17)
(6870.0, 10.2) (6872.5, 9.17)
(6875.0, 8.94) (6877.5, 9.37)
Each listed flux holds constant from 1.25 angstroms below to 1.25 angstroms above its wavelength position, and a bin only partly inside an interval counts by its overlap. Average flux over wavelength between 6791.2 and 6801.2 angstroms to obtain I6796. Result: 9.33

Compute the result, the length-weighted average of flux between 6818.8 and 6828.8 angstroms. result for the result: 9.52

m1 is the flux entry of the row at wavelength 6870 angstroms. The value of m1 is 10.2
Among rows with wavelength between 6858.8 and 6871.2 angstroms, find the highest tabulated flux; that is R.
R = 10.2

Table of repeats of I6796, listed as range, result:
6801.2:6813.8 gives 9.33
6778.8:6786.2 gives 9.26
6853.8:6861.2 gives 9.19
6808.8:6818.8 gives 9.41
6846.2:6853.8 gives 9.52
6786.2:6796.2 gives 9.34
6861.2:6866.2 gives 9.07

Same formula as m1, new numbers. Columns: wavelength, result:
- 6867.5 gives 9.17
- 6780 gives 9.06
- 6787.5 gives 9.36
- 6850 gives 9.98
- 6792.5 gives 9.78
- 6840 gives 9.18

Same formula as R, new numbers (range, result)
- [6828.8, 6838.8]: 9.55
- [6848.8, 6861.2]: 9.98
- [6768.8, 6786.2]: 9.64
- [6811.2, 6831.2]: 9.85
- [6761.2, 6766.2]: 9.1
